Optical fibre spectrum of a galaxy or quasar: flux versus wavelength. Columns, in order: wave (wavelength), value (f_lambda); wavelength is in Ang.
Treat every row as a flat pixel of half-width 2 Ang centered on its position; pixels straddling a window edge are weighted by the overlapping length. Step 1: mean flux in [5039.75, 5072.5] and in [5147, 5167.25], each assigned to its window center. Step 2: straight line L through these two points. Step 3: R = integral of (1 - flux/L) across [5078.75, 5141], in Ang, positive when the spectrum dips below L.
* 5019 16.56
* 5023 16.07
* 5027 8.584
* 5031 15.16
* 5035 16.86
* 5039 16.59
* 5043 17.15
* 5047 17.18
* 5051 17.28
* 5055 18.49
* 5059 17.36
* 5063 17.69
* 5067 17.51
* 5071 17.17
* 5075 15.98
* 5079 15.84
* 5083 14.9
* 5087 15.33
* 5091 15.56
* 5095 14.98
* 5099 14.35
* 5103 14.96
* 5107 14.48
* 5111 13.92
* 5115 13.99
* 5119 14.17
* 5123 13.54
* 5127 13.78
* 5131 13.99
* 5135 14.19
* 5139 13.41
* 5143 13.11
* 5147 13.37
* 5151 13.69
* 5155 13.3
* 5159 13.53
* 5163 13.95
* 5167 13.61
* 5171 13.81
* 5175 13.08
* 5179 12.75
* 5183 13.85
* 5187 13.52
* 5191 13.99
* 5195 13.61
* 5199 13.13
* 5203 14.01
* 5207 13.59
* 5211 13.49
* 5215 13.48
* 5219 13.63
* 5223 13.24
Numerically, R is 3.9 Ang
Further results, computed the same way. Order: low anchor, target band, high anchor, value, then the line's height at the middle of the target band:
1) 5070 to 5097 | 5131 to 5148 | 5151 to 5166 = 0.6 Ang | 14.1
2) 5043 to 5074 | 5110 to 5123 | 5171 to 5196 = 1.4 Ang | 15.6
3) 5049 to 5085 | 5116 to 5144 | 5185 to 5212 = 2.9 Ang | 15.3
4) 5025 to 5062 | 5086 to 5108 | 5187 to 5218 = 0.5 Ang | 15.3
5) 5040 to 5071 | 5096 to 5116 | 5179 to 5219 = 2.1 Ang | 16.1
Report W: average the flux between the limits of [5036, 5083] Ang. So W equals 17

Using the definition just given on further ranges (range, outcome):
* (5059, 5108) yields 15.8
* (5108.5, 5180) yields 13.6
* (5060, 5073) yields 17.4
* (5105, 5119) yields 14.1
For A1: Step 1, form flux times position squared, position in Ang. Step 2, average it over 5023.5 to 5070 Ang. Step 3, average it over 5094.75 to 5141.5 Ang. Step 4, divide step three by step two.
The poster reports 0.89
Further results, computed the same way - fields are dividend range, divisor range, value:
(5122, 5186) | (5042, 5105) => 0.86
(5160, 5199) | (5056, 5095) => 0.86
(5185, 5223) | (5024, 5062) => 0.90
